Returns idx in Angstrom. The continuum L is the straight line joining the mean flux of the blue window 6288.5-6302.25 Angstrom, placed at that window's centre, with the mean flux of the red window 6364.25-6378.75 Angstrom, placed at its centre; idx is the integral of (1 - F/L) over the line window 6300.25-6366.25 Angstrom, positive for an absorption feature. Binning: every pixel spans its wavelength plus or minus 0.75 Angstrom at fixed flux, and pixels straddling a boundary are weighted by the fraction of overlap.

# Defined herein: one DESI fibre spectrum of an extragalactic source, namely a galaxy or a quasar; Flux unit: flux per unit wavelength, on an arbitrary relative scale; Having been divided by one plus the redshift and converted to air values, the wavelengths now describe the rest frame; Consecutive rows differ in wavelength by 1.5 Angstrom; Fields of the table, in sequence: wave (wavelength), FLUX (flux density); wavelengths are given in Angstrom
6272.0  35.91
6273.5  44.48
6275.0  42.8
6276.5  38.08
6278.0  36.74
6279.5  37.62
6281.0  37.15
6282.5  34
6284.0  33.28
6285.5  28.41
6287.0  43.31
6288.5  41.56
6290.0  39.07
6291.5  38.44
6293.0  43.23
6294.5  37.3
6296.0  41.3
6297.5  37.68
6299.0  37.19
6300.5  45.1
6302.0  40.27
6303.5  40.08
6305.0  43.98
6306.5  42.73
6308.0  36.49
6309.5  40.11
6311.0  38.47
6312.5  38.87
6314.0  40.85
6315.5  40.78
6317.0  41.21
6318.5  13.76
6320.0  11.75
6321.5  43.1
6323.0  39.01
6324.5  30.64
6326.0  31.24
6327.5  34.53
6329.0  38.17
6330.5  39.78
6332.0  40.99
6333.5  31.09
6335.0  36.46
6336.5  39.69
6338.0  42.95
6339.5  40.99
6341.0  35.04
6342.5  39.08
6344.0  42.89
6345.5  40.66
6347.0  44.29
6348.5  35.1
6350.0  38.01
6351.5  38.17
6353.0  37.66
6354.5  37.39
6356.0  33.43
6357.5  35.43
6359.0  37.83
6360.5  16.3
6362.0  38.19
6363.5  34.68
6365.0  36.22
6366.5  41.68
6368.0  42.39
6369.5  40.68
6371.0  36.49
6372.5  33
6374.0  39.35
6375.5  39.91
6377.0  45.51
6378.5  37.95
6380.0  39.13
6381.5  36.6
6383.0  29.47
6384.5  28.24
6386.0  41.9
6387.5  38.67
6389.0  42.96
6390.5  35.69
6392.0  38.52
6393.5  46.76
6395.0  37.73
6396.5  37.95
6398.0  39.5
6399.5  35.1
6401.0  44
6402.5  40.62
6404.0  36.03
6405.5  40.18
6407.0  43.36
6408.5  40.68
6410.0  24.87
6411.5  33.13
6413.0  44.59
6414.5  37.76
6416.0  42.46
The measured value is 4.7 Angstrom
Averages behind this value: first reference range 40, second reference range 39.4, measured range 36.9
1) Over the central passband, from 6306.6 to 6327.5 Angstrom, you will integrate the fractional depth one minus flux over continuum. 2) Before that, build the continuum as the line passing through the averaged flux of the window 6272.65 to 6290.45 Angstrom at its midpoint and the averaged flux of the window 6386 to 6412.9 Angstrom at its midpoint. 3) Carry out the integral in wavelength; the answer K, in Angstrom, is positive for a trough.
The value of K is 2.0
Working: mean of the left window 38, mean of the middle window 34.6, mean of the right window 38.8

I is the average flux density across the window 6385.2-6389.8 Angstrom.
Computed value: 41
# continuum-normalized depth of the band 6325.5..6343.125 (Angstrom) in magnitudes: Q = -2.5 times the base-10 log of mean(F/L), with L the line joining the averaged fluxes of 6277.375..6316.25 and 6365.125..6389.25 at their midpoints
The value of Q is 0.03 mag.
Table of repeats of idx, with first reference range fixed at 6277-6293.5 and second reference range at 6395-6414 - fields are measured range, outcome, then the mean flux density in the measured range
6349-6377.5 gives 0.9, 36.9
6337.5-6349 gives -0.7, 40.2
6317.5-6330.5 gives 2.3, 31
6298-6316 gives -1.3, 40.4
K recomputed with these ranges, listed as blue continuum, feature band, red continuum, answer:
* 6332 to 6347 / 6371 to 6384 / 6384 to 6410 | 0.56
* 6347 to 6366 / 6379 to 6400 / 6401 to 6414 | -0.29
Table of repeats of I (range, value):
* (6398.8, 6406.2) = 39.2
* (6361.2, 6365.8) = 36.2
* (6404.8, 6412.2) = 36.4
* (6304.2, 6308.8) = 41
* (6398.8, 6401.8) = 39.6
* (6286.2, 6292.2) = 40.5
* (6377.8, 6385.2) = 34.3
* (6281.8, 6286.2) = 31.9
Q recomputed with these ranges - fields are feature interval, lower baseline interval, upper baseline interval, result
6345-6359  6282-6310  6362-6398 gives 0.02 mag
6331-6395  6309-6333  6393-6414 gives -0.02 mag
